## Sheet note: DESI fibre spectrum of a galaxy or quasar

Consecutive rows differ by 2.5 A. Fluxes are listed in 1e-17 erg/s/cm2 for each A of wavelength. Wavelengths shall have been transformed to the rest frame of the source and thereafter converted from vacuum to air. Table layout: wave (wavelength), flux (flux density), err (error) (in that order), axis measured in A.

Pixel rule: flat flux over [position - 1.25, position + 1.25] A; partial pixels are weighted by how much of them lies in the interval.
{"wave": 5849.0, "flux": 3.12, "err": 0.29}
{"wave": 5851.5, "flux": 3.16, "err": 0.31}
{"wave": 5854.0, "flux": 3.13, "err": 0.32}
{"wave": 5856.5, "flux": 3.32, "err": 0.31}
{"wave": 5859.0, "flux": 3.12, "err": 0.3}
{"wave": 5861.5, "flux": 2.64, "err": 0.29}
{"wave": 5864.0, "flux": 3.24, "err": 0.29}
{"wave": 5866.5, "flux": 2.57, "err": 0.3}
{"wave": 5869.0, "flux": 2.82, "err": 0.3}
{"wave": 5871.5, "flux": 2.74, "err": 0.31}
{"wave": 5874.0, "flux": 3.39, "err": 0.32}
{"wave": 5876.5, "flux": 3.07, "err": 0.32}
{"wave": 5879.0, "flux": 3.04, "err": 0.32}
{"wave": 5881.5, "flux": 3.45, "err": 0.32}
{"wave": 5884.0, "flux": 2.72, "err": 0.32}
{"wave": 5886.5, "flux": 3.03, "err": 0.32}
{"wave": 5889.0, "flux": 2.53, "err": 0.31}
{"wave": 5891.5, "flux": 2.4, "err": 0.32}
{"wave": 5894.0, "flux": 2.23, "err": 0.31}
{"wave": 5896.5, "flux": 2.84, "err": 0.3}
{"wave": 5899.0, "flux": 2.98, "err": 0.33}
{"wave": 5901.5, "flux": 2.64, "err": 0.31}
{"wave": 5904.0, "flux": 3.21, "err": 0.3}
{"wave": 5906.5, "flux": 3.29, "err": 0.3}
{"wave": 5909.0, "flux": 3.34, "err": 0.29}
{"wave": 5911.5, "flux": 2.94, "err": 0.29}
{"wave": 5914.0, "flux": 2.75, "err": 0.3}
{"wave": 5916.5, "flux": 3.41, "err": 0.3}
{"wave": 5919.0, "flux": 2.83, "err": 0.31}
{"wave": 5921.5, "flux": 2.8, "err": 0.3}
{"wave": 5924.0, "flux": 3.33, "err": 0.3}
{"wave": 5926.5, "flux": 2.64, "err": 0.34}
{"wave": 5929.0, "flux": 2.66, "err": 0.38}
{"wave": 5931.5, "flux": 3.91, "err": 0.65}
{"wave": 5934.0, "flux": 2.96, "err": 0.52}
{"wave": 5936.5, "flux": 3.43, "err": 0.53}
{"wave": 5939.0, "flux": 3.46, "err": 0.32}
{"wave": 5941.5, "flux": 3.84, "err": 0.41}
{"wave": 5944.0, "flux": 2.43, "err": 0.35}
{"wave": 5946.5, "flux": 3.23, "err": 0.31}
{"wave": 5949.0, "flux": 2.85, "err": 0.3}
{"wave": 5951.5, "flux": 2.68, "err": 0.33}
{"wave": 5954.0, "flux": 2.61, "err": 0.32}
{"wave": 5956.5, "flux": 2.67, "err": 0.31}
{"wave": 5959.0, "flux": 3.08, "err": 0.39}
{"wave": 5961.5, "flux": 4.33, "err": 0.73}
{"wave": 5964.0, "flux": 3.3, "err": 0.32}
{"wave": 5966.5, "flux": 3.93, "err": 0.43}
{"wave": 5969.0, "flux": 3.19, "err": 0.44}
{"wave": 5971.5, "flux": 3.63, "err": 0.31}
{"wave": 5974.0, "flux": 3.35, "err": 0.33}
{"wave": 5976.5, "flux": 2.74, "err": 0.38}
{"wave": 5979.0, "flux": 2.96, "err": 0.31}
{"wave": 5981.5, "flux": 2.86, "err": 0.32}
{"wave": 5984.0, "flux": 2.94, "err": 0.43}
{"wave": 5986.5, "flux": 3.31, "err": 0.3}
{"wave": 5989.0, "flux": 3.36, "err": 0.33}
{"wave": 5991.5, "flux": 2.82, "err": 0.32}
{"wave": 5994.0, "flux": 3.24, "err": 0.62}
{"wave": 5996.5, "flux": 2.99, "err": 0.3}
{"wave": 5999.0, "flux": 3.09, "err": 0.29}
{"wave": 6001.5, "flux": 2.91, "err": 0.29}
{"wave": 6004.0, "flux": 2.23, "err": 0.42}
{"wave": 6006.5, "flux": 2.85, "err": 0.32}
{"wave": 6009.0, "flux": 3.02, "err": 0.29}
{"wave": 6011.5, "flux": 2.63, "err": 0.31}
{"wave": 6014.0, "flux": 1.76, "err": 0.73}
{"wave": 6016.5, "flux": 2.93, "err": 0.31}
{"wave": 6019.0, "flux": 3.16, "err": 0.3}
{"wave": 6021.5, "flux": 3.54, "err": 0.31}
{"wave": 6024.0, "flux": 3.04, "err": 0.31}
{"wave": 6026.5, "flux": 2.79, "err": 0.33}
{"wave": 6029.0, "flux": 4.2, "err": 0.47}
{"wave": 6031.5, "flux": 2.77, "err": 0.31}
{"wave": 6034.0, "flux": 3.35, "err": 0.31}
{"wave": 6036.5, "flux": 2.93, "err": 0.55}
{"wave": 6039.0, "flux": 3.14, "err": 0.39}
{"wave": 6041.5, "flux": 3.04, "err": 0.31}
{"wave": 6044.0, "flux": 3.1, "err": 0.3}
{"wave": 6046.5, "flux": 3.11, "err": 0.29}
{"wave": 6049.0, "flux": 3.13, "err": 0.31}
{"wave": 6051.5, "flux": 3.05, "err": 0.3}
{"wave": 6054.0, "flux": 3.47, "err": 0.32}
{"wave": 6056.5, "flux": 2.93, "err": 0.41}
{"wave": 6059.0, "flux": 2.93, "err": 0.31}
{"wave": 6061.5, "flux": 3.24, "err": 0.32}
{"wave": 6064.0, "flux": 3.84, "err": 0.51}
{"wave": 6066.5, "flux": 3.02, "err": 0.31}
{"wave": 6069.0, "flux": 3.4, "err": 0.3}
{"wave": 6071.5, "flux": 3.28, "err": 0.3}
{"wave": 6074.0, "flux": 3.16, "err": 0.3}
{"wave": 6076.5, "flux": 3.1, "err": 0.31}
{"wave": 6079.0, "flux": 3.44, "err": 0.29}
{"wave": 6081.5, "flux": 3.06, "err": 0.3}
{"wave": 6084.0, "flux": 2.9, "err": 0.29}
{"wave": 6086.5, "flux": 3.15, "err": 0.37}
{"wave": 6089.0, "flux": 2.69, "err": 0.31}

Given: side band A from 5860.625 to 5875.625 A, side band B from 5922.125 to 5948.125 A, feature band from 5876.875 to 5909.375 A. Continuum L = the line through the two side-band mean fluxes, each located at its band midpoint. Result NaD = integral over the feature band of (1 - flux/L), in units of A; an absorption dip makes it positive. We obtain 1.3 A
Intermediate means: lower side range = 2.91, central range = 2.89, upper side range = 3.17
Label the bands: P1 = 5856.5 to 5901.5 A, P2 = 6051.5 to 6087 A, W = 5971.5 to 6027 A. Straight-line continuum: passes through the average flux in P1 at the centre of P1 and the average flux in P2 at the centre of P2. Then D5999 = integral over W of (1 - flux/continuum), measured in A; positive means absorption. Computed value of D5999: 2.4 A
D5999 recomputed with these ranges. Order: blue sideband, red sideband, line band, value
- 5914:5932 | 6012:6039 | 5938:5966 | -1.1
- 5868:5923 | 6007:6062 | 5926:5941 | -1.4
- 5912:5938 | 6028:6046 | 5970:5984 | 0.2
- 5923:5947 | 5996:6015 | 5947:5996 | -3.8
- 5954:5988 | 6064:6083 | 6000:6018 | 3.4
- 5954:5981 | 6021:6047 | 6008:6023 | 1.7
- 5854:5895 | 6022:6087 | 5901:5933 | -1.0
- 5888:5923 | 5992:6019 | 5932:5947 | -2.2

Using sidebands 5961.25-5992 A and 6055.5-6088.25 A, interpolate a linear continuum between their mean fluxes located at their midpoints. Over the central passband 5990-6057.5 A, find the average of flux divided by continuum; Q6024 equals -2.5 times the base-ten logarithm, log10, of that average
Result 0.07 mag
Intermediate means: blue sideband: 3.26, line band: 3.01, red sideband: 3.18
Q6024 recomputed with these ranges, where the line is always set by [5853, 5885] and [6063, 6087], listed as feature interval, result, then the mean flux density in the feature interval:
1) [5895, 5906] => 0.05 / 2.93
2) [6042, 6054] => 0.02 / 3.13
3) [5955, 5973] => -0.10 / 3.43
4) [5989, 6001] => 0.03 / 3.06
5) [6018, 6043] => 0.00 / 3.2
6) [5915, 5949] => -0.02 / 3.13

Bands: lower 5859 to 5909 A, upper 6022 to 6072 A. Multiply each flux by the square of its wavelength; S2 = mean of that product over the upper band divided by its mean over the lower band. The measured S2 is 1.16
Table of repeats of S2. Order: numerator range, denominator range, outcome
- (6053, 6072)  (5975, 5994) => 1.11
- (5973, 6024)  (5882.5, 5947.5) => 1.01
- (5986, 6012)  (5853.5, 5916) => 1.04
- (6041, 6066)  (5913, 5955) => 1.09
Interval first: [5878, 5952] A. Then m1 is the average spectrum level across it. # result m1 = 3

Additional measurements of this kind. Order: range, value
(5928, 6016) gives 3.06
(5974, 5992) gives 3.03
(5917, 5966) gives 3.12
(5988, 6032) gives 2.96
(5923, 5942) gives 3.26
